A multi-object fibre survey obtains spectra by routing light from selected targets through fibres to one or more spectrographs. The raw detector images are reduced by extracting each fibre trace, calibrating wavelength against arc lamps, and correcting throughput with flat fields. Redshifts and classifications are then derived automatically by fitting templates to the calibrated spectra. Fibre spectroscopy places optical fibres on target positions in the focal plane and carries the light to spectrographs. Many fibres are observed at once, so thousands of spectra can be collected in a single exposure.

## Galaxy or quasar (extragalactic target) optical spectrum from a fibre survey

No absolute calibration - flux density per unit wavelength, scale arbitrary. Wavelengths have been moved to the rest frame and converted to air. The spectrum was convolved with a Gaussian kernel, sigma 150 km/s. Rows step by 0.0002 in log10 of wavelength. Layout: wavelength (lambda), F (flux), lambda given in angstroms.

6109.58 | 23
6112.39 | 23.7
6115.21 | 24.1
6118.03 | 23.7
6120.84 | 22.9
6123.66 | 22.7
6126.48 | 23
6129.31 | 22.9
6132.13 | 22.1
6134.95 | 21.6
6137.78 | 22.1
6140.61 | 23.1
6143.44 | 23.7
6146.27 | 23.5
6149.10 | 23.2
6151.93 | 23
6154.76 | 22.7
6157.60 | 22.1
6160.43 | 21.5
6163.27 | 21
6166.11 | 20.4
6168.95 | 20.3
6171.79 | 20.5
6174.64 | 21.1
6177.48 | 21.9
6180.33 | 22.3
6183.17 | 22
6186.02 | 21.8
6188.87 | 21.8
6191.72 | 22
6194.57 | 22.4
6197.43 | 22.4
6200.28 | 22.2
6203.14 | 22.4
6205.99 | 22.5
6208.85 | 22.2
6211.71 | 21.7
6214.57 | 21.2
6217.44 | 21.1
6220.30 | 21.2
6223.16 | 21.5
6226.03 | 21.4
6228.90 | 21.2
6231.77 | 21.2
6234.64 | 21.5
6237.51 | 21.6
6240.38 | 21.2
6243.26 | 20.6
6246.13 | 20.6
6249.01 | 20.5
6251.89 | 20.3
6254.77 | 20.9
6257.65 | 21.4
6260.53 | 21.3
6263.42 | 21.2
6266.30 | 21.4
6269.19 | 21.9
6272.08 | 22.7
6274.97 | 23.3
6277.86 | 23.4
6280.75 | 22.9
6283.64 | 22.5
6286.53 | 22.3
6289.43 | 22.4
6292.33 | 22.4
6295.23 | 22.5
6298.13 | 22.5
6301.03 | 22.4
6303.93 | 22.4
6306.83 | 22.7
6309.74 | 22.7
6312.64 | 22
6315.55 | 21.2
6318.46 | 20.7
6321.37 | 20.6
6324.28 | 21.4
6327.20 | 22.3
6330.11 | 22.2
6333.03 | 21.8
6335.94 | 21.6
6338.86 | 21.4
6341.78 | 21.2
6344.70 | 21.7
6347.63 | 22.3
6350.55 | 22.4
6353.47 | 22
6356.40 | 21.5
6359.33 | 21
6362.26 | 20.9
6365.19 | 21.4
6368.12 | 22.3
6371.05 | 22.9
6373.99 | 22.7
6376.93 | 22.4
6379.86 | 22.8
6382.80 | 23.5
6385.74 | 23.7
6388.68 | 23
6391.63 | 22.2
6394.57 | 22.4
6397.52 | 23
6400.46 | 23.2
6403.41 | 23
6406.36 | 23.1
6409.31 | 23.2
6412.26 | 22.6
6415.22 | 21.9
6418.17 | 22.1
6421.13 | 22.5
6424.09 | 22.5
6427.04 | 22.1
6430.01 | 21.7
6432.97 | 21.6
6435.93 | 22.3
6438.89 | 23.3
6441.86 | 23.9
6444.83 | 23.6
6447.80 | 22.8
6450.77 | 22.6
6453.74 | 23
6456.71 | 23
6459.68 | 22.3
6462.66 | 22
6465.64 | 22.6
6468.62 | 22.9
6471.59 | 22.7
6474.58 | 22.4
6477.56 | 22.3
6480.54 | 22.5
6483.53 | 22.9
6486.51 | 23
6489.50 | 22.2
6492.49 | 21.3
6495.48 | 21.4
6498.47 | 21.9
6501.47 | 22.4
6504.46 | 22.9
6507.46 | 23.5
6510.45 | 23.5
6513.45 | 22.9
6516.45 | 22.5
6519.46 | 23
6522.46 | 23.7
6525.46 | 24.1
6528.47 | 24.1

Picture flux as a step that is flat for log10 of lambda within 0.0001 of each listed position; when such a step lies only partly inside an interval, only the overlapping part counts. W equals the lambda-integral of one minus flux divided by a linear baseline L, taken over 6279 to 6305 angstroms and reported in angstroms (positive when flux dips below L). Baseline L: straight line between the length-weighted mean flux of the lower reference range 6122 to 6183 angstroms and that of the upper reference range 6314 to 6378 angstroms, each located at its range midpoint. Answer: -0.8 angstroms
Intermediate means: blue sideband 22.1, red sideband 21.7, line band 22.5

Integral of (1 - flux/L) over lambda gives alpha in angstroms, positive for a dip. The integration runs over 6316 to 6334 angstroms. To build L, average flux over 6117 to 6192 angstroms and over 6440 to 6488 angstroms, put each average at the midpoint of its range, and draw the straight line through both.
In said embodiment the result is 0.8 angstroms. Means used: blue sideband 22.2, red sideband 22.8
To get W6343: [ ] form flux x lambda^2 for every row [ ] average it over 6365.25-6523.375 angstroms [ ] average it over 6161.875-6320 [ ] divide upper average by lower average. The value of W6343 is 1.11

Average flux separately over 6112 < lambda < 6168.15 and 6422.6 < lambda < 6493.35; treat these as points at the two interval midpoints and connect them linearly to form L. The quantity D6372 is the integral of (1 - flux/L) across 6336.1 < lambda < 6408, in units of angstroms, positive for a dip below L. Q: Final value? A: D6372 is 0.82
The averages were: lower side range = 22.6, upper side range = 22.6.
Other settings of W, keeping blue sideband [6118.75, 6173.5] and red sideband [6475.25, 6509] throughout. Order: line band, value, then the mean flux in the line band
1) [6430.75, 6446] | -0.3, 22.9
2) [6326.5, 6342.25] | 0.4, 21.8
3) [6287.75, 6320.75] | 0.3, 22.1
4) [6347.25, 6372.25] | 0.6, 21.8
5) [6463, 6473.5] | -0.1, 22.6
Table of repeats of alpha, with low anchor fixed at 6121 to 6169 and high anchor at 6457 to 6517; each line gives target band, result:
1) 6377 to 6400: -0.5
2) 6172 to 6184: 0.4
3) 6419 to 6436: 0.3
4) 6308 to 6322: 0.6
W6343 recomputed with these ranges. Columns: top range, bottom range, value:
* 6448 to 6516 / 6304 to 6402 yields 1.06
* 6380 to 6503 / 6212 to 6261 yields 1.14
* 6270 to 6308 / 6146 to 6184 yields 1.08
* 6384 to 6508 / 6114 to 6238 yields 1.12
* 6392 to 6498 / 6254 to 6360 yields 1.07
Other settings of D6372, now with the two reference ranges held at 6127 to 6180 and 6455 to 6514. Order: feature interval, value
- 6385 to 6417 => -0.6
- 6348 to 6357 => 0.1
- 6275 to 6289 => -0.4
